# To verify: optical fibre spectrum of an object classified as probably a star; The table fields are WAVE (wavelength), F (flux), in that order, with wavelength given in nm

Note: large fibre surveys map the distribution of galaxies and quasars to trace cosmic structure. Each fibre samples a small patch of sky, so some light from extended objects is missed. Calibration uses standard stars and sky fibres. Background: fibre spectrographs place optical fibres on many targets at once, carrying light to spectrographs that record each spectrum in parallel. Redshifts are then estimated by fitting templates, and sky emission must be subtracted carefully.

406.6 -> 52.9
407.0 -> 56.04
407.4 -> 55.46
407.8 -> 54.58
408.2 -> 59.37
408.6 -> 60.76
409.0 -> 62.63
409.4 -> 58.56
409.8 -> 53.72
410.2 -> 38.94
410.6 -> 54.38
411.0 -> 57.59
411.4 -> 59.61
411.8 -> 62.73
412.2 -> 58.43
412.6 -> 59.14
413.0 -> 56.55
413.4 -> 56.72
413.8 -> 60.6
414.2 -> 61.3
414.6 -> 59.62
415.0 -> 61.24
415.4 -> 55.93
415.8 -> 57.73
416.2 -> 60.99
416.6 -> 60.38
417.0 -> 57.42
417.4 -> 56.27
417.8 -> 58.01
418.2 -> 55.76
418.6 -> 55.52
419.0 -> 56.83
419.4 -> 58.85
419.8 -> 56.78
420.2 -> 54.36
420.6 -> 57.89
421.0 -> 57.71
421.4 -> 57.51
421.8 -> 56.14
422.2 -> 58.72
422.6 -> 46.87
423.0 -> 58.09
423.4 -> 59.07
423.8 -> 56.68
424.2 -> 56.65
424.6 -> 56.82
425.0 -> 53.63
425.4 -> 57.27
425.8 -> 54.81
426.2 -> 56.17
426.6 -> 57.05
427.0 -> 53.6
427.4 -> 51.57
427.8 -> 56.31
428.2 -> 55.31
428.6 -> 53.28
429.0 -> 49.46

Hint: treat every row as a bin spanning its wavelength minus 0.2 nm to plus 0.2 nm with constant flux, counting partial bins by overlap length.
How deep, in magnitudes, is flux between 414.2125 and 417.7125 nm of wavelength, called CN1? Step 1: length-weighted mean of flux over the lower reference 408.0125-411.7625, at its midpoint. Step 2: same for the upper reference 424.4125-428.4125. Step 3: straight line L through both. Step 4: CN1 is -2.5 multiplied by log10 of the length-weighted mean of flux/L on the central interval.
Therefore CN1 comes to -0.05 mag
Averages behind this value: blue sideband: 56.4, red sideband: 55.2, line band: 58.8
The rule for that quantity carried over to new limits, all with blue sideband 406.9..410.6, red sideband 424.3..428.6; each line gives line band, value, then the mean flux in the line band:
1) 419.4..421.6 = -0.03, 57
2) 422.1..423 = 0.04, 53.3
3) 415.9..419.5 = -0.05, 57.8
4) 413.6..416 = -0.08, 59.4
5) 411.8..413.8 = -0.06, 58.5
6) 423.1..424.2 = -0.05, 57.7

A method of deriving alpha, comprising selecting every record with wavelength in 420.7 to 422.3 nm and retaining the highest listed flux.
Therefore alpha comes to 58.72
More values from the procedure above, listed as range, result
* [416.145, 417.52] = 60.99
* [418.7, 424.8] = 59.07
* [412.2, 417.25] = 61.3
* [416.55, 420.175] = 60.38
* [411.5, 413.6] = 62.73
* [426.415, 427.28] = 57.05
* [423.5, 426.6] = 57.27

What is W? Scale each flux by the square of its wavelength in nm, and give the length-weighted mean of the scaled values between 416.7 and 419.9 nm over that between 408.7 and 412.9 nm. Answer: 1.0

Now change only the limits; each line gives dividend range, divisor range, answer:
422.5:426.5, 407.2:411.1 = 1.08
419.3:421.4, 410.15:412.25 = 1.06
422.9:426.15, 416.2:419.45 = 1.01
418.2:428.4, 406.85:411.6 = 1.07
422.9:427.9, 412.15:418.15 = 1.00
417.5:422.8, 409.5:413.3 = 1.05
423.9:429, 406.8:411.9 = 1.06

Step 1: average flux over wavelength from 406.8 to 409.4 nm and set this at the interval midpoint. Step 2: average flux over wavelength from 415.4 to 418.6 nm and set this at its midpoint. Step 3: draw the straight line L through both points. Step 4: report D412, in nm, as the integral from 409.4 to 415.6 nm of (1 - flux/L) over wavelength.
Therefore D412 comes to 0.09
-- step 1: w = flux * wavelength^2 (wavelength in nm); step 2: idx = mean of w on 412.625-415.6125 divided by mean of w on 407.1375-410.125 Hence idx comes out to 1.06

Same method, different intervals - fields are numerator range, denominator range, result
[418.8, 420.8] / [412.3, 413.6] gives 1.02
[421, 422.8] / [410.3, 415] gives 0.99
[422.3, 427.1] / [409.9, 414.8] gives 1.03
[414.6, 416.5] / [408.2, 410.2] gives 1.07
